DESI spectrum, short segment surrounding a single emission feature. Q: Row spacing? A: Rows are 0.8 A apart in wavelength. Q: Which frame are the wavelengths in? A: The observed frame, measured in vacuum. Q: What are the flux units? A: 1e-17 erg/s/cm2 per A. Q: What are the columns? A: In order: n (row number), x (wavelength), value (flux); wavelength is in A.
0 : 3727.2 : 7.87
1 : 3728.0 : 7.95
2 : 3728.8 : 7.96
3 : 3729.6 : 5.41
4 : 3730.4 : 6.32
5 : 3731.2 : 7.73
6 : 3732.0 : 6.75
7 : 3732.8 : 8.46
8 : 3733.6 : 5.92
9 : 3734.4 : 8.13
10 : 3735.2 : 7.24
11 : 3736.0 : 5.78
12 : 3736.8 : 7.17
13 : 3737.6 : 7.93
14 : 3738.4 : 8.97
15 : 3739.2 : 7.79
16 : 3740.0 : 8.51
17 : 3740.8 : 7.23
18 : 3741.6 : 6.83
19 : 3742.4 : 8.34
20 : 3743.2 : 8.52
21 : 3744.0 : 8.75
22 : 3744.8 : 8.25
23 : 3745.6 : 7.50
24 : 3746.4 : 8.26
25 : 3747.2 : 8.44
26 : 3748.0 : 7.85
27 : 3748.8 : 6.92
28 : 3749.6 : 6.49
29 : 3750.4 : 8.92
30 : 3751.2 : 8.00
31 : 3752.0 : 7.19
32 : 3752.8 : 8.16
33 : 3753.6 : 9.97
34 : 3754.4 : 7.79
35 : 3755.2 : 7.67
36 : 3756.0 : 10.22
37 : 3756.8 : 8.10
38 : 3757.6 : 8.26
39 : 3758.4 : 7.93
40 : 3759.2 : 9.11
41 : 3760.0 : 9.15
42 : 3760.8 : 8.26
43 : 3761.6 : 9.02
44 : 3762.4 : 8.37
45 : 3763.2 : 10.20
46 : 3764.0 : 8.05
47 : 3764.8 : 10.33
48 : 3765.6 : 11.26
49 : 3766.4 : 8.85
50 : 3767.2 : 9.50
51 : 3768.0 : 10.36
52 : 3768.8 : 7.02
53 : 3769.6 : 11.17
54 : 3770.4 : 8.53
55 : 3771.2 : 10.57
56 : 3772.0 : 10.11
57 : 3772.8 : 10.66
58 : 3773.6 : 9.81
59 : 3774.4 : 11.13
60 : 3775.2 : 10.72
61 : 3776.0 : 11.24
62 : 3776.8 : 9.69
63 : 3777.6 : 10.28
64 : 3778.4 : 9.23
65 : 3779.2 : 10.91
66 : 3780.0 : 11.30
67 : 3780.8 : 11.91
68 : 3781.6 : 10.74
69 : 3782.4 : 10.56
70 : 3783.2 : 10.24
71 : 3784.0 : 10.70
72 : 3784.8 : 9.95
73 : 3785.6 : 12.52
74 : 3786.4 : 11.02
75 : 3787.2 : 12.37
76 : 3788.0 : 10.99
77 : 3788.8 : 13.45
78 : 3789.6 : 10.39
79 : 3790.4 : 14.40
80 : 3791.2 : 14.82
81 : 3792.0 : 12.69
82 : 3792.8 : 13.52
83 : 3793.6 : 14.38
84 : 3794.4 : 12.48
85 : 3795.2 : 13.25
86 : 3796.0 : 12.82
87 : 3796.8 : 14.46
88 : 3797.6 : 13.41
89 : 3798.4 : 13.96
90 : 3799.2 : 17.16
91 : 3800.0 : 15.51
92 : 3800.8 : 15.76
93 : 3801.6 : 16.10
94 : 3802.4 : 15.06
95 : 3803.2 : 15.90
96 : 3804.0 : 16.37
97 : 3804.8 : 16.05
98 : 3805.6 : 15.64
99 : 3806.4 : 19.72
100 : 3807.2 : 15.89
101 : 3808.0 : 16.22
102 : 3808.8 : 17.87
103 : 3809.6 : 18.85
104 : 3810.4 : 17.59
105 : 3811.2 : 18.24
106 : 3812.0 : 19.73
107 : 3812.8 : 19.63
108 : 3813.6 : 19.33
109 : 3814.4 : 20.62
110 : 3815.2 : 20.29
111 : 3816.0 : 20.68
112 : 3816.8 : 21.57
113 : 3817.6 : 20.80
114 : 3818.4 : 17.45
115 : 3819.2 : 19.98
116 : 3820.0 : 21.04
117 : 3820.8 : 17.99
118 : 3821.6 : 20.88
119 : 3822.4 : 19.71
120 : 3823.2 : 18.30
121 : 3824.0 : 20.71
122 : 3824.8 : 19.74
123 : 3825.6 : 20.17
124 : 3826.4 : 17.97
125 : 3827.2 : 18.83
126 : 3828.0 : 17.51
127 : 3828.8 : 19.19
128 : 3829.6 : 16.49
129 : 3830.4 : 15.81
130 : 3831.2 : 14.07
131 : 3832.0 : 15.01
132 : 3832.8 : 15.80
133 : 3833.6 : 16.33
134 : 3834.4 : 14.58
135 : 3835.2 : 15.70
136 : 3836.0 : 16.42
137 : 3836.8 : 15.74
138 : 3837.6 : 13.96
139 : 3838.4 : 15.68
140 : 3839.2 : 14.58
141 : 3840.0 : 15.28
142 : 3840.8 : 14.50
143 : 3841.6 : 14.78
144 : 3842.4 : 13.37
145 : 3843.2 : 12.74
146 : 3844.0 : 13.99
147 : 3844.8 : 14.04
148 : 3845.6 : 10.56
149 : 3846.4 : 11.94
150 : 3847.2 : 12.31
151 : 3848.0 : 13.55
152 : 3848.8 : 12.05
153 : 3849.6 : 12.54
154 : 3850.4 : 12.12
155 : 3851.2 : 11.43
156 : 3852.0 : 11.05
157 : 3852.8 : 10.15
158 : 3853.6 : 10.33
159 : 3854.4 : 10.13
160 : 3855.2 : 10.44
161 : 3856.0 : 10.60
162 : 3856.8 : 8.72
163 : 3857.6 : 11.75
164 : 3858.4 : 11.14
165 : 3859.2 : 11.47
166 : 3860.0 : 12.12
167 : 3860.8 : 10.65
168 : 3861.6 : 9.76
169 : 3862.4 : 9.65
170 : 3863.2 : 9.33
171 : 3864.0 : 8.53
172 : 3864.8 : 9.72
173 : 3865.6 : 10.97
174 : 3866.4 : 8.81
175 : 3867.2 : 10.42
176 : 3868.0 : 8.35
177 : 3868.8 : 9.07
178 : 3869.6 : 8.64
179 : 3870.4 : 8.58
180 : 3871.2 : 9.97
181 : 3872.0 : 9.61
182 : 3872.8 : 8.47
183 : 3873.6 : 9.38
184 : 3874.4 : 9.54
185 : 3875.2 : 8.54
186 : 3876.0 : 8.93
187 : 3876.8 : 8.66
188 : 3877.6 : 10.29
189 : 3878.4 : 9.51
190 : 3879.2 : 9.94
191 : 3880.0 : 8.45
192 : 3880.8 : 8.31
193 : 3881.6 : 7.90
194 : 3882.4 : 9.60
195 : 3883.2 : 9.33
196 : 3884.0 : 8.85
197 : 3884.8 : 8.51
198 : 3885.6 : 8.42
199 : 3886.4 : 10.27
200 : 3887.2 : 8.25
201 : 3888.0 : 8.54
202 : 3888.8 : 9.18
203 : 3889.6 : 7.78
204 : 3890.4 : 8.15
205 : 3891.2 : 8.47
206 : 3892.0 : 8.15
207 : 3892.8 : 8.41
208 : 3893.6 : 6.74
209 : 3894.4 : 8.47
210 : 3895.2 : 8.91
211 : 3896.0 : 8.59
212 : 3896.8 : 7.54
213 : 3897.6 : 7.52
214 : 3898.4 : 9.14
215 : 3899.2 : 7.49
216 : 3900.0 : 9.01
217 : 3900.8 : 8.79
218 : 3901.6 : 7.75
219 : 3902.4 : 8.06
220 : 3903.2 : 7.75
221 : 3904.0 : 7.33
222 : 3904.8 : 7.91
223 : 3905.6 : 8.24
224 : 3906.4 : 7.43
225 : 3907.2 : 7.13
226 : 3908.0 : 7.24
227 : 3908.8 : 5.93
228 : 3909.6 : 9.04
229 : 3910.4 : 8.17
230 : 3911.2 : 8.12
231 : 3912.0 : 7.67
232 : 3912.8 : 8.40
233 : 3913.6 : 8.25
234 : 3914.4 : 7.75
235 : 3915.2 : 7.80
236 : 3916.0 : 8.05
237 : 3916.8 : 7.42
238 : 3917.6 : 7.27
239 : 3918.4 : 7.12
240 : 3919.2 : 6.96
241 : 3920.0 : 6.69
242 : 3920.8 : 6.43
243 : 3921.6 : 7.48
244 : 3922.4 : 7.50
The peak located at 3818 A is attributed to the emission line C IV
